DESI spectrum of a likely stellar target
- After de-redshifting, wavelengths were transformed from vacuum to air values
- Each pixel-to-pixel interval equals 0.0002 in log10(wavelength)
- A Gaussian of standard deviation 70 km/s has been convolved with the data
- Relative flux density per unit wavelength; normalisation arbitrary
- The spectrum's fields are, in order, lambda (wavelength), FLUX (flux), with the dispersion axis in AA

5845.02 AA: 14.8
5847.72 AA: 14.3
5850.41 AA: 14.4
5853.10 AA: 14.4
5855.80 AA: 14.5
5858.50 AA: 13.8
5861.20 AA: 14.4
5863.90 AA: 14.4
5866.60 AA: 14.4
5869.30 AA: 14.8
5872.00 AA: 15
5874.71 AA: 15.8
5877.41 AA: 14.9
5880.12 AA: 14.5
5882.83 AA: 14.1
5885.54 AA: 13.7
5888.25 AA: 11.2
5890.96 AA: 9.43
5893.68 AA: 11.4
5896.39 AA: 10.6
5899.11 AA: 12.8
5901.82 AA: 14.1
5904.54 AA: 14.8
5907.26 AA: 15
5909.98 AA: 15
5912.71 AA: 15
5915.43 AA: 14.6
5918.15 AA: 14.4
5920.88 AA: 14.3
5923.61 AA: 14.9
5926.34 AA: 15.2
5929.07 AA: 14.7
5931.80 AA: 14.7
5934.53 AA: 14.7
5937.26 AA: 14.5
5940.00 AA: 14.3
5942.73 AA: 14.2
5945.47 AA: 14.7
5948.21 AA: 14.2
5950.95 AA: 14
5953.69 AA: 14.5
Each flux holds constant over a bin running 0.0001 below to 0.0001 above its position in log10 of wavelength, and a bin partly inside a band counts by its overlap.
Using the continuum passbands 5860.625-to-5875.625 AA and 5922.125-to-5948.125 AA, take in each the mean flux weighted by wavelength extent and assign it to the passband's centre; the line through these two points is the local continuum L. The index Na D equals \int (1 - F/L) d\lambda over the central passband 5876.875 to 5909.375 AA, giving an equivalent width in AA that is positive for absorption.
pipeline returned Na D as 3.7 AA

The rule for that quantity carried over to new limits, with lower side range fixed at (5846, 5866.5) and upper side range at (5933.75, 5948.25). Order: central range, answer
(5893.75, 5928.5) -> 0.7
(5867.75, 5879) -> -0.6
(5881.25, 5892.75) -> 1.8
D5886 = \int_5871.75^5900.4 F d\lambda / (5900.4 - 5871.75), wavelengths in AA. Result 13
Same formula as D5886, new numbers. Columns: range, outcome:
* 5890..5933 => 13.8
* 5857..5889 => 14.3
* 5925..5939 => 14.7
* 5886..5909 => 12.5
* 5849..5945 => 14.1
